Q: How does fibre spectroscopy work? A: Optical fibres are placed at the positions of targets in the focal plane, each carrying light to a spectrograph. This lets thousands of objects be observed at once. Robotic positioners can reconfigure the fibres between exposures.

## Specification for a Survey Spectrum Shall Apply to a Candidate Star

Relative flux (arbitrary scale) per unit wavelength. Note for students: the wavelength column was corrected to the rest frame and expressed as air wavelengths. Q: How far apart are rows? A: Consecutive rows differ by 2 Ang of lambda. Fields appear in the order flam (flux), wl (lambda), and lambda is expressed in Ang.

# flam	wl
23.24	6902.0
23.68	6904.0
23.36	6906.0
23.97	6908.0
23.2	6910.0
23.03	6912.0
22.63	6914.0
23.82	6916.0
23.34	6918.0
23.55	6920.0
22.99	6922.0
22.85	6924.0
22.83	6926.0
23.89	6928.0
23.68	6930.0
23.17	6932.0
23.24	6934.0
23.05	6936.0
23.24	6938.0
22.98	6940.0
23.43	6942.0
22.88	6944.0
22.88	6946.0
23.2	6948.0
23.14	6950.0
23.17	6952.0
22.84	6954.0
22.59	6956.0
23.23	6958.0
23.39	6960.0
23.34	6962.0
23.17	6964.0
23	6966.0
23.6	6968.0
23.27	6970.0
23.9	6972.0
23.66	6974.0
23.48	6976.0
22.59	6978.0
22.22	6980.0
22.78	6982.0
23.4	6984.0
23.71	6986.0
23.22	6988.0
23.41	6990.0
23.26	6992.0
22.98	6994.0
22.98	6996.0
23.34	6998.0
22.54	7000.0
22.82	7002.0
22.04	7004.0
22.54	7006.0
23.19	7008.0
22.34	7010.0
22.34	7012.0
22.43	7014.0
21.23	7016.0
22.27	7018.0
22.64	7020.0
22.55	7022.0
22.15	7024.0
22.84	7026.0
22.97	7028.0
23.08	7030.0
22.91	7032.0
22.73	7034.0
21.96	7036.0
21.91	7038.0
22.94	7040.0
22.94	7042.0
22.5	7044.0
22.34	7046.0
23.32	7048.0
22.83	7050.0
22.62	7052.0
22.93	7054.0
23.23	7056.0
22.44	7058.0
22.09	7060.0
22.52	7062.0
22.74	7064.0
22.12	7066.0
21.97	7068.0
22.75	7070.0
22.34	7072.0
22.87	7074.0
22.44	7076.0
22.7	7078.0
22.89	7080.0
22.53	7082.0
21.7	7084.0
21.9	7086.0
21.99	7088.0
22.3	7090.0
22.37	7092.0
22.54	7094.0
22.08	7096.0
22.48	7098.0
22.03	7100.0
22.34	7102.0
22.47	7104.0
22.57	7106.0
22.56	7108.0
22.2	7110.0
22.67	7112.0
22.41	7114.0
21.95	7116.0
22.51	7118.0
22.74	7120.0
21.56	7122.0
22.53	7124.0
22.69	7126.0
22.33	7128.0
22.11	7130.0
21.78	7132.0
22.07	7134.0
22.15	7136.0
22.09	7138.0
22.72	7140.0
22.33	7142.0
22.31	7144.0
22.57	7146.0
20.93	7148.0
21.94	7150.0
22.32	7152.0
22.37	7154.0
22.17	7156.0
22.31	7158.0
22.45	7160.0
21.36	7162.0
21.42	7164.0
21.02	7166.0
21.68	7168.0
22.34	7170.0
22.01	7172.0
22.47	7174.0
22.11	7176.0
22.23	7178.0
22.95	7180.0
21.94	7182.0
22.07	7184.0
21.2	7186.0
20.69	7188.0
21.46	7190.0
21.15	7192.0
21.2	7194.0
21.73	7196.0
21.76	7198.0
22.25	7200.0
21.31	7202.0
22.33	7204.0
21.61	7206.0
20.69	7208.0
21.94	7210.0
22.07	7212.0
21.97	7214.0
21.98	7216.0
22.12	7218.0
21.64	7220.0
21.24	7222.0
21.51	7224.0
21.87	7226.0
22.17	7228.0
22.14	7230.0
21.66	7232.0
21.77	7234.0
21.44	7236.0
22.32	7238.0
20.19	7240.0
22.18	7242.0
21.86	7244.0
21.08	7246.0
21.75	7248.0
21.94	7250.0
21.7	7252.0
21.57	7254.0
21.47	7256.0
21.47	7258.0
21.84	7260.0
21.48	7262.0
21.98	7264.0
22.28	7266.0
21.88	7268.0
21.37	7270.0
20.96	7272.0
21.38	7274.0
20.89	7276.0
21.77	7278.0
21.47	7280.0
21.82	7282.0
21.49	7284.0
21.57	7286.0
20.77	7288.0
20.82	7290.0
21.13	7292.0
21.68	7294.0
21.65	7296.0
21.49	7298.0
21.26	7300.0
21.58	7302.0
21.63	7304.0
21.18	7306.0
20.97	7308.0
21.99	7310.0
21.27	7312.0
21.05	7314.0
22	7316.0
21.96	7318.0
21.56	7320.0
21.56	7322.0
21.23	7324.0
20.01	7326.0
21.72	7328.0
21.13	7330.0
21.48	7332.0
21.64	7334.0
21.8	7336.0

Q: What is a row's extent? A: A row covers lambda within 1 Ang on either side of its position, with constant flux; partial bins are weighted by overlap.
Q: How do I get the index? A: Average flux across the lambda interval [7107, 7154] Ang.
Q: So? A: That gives 22.2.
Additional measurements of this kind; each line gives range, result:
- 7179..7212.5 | 21.7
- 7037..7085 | 22.6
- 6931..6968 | 23.1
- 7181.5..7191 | 21.4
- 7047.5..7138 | 22.4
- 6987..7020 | 22.7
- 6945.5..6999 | 23.2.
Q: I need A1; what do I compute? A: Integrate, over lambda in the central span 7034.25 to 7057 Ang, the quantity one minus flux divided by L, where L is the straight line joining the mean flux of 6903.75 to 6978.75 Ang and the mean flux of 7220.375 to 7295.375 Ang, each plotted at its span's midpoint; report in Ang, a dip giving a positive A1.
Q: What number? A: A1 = 0.00 Ang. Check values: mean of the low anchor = 23.2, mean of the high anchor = 21.6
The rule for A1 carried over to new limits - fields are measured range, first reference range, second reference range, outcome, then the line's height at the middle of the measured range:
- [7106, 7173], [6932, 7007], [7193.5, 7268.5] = 0.2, 22.2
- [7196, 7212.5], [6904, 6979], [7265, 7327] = 0.1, 21.9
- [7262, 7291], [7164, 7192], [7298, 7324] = 0.2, 21.6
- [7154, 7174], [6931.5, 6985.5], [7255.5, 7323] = 0.2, 22.1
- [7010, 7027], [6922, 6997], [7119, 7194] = 0.4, 22.8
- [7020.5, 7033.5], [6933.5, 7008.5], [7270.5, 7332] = 0.0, 22.8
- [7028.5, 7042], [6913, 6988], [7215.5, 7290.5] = 0.1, 22.7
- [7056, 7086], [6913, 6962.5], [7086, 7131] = 0.1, 22.5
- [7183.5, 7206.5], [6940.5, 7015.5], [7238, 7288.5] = 0.4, 21.9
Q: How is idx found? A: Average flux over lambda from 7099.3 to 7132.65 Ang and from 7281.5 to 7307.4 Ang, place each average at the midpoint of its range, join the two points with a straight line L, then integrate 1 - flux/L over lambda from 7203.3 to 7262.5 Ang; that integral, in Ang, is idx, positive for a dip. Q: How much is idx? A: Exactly 0.01 Ang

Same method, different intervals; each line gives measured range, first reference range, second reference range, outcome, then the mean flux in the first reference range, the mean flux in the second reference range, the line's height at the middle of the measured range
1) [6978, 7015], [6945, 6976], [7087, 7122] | 0.25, 23.2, 22.3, 23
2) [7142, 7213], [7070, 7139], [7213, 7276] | 0.45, 22.3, 21.7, 22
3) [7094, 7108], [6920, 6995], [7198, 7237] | 0.03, 23.2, 21.8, 22.4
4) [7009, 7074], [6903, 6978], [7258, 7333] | 0.57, 23.3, 21.4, 22.7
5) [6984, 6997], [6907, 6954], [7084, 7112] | -0.22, 23.2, 22.3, 22.9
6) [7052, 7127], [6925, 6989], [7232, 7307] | 0.23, 23.2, 21.5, 22.5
